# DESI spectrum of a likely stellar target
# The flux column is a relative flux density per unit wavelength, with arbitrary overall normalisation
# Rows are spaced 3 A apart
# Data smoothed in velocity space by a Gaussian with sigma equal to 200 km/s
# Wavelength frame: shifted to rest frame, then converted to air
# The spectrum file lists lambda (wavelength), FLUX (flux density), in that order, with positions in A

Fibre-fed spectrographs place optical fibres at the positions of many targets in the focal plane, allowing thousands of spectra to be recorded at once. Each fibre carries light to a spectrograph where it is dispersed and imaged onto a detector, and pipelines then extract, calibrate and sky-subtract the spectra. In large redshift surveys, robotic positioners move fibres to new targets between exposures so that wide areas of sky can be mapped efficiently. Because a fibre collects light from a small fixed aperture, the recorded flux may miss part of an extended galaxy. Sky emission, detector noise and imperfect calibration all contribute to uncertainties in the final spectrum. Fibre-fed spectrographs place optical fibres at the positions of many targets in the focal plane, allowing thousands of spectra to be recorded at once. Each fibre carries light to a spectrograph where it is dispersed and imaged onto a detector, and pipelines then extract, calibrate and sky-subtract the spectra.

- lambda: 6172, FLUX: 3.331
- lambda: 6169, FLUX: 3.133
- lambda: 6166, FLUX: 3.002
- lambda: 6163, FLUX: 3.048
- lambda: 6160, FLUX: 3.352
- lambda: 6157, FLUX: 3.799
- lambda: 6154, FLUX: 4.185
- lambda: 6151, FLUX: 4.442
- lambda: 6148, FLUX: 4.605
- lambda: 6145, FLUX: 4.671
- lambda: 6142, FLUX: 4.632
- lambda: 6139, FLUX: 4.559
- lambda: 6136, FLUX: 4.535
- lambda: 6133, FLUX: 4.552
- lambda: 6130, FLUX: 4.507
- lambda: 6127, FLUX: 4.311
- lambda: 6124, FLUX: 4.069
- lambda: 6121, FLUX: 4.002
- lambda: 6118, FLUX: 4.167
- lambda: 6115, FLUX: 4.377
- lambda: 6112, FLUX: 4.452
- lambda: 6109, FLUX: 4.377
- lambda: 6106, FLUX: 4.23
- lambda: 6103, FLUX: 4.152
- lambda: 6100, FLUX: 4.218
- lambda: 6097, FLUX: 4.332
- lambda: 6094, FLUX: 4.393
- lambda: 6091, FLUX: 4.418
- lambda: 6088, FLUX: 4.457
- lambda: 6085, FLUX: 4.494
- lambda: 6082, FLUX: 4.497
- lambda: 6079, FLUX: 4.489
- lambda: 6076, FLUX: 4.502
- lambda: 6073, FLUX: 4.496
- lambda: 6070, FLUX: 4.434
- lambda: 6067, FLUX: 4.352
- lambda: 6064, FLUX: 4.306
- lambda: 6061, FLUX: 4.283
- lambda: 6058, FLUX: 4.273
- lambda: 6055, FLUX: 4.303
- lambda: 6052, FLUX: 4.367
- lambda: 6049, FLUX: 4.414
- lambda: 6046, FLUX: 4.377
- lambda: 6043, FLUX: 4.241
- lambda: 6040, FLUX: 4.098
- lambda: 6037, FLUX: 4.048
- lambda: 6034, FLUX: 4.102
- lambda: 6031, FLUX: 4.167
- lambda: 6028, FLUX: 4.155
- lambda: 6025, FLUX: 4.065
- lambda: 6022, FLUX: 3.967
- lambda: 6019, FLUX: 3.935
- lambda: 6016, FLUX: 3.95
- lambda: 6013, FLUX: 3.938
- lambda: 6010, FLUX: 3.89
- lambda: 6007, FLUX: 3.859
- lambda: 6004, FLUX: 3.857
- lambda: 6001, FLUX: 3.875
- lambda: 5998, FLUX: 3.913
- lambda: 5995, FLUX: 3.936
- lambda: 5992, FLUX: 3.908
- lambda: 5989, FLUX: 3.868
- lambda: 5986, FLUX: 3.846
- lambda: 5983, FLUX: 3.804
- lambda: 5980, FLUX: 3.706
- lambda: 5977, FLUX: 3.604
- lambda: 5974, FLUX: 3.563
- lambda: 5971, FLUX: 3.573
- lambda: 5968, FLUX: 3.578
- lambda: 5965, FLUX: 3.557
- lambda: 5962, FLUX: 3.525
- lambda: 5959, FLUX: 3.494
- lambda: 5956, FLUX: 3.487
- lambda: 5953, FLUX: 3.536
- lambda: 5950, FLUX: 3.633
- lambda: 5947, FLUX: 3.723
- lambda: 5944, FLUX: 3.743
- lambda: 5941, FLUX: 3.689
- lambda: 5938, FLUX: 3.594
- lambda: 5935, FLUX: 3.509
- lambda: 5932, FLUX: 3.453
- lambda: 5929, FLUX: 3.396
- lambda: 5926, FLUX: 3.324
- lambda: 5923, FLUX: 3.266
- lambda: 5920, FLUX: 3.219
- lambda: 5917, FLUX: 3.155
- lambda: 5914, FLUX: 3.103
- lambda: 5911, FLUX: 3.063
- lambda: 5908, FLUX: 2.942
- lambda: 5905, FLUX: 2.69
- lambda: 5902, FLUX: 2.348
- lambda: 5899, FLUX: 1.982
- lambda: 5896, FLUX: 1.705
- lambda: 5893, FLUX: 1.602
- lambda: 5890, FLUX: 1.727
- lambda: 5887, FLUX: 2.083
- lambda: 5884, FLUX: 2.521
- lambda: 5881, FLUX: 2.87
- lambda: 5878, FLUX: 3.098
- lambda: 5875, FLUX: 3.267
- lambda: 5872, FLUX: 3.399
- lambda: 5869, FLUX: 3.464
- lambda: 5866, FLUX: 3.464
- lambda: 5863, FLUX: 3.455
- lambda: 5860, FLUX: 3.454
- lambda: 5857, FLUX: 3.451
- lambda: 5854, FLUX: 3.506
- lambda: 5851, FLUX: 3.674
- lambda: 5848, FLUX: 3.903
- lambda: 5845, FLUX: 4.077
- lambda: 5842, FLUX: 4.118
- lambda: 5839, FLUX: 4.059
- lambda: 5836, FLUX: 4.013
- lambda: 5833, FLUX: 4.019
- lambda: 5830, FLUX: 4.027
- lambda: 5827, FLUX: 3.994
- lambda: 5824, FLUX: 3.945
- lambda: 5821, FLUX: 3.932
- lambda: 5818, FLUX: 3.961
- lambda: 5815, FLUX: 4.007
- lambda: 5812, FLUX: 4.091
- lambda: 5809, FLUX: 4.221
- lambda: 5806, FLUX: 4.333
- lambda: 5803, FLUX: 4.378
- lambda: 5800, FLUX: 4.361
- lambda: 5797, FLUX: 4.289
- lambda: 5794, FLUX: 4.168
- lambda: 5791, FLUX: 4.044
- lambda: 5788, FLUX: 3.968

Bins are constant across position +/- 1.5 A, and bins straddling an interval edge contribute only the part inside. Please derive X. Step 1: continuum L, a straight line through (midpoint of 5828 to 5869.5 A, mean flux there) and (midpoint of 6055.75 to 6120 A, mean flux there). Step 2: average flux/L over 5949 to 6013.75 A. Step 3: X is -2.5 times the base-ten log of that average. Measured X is 0.105 mag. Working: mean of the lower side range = 3.77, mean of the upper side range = 4.36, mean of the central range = 3.72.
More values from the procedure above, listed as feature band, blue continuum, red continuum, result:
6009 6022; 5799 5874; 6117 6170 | 0.02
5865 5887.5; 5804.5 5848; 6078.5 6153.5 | 0.32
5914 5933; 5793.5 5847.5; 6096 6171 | 0.25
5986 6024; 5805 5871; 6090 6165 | 0.05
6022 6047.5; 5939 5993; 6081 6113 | -0.03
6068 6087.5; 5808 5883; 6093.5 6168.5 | -0.10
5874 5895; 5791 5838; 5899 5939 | 0.39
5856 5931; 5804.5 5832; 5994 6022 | 0.36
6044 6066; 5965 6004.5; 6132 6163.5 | -0.09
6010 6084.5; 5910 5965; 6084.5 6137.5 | -0.06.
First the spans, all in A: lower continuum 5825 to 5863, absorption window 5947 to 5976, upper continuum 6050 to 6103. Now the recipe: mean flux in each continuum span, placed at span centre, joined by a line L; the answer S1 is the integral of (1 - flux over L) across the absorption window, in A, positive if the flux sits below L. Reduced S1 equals 3.9 A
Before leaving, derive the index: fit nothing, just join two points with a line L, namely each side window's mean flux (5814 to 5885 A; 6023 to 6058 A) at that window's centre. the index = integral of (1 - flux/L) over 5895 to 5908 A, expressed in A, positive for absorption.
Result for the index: 5.20 A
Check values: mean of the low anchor 3.66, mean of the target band 2.29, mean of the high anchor 4.21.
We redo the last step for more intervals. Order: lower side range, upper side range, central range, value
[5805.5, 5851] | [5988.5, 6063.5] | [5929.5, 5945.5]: 1.86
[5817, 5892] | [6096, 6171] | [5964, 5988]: 0.70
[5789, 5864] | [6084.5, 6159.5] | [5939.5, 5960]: 2.55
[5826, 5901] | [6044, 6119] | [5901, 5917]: 2.73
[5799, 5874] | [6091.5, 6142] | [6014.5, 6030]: 0.61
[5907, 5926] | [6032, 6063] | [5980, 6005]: -0.53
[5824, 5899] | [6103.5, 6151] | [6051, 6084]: -1.96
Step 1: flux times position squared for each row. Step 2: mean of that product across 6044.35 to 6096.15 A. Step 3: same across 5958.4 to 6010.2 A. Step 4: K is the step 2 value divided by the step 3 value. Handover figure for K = 1.21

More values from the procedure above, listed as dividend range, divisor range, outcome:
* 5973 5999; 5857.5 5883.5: 1.20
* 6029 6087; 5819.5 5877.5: 1.24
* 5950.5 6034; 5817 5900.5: 1.20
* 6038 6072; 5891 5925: 1.71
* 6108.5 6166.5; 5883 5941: 1.61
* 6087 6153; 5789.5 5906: 1.38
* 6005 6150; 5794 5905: 1.34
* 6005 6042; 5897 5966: 1.27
